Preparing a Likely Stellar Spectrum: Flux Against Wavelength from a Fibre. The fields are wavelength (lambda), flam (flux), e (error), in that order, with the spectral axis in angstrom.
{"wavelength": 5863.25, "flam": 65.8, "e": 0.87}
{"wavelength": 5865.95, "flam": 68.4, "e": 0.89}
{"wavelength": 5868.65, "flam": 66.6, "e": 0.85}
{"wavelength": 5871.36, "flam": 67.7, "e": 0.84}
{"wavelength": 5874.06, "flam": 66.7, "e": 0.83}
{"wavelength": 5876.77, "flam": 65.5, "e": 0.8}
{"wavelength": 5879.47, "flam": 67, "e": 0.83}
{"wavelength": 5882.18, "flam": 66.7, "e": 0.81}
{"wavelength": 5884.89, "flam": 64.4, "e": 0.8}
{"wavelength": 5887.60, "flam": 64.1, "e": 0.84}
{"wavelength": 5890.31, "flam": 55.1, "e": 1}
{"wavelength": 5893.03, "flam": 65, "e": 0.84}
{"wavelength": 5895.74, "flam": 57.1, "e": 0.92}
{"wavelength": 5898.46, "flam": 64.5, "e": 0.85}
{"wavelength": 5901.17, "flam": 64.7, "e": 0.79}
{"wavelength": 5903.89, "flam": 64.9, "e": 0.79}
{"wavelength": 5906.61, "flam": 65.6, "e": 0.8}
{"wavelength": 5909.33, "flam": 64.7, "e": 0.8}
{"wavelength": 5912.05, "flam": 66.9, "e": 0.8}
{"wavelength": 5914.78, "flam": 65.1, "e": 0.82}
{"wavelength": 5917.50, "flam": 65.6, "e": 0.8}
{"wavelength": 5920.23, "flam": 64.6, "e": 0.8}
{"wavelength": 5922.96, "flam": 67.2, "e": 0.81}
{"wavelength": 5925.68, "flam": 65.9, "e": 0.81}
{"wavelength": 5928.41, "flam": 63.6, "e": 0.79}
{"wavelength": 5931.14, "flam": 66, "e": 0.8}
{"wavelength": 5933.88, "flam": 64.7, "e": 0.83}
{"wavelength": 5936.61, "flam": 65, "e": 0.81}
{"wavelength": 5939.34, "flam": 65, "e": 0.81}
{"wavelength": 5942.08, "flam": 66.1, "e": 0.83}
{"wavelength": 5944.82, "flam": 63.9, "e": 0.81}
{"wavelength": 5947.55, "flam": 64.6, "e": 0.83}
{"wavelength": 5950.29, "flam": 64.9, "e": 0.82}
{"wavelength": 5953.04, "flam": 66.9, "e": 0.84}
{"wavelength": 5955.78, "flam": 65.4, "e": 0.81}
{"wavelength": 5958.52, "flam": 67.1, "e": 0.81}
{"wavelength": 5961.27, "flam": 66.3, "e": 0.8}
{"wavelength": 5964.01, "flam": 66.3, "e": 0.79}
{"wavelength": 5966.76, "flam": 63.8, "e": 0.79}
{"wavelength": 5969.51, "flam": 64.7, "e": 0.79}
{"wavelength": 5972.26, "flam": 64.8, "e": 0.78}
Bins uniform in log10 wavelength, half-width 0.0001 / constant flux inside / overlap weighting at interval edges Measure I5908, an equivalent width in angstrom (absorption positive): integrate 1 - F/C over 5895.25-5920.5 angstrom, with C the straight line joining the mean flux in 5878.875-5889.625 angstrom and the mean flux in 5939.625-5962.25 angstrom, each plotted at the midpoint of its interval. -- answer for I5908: 0.2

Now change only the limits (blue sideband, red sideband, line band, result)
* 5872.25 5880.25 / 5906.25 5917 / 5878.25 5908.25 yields 1.1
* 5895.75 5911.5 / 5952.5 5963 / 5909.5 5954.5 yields 0.0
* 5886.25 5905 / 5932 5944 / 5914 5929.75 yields -0.3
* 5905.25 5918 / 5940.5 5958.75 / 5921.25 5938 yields 0.0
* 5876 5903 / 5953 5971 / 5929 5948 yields 0.0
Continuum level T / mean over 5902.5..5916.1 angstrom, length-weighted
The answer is 65.4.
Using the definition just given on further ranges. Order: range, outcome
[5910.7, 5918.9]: 65.8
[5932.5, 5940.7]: 64.9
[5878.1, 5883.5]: 66.9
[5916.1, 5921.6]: 65.1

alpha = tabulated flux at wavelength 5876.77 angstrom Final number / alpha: 65.5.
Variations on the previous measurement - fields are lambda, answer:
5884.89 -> 64.4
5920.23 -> 64.6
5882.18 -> 66.7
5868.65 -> 66.6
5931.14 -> 66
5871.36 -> 67.7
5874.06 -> 66.7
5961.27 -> 66.3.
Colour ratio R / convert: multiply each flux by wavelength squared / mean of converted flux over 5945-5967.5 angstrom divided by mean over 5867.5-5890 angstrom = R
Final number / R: 1.03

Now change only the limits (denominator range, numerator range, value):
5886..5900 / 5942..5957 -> 1.08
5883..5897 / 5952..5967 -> 1.10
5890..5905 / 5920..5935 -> 1.06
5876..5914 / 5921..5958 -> 1.04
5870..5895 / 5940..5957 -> 1.03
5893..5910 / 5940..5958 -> 1.04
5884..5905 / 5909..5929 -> 1.06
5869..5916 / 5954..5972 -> 1.04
